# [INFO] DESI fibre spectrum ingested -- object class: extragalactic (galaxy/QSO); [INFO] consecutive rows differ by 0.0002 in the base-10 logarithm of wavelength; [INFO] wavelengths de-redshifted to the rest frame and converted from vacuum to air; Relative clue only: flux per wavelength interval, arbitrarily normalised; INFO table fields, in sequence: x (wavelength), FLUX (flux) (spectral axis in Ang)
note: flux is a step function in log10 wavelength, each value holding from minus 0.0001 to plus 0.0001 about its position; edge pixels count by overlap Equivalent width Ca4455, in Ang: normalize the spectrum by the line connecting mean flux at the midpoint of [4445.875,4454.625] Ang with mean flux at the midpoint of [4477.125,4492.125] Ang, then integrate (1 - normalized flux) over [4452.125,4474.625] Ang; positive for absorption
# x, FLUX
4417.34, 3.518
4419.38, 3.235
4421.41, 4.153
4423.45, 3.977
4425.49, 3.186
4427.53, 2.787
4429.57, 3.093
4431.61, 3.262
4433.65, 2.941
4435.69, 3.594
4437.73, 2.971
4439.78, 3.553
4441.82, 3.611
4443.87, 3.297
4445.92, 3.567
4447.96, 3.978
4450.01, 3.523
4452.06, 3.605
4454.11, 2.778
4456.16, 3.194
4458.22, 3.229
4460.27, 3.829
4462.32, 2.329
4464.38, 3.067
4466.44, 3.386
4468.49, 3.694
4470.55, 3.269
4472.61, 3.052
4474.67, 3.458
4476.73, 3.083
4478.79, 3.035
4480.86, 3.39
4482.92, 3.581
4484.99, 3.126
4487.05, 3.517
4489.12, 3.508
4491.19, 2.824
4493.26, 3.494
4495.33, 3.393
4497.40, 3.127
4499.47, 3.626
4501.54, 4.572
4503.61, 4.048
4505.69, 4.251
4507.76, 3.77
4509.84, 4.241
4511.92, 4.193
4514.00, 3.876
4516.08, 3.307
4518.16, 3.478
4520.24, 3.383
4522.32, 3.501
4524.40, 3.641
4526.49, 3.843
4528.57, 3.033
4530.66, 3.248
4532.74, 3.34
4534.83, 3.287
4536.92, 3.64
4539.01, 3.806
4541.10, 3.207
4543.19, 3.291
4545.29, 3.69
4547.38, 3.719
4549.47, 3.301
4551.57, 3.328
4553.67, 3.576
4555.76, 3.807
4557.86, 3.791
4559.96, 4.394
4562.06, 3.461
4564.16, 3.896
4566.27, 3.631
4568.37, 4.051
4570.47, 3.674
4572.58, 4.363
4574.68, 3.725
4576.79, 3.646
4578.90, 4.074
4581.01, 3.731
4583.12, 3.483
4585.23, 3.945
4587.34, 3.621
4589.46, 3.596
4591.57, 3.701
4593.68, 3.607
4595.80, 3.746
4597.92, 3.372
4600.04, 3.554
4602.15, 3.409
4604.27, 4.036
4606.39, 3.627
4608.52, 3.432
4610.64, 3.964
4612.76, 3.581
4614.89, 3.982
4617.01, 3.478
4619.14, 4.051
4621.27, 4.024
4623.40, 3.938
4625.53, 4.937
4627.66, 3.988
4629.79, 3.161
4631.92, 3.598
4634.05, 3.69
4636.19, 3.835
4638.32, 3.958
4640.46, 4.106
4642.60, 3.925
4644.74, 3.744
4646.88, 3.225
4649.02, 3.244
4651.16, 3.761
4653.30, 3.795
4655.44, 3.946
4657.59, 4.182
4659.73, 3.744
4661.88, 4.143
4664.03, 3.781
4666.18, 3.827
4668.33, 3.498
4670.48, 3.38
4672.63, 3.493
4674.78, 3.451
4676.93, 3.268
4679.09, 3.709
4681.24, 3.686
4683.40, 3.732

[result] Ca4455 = 1.42 Ang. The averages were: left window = 3.53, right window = 3.28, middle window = 3.21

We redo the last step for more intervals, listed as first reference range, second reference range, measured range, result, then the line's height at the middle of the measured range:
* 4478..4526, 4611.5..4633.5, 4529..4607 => 2.1 Ang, 3.75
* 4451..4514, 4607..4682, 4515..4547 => 0.9 Ang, 3.55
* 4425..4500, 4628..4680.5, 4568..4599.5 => -1.8 Ang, 3.55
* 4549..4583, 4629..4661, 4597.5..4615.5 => 0.4 Ang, 3.76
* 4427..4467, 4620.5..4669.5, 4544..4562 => -0.5 Ang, 3.57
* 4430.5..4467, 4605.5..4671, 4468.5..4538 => -1.4 Ang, 3.45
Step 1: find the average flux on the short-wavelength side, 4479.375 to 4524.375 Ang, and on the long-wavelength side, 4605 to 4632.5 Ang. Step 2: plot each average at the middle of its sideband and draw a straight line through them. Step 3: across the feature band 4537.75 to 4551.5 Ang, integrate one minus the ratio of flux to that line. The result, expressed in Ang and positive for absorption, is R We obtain 0.8 Ang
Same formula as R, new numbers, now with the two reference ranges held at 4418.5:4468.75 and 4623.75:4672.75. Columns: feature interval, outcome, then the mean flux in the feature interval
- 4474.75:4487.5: 0.52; 3.29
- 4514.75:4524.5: 0.15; 3.46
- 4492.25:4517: -2.47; 3.83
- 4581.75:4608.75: 0.31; 3.63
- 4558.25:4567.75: -0.65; 3.85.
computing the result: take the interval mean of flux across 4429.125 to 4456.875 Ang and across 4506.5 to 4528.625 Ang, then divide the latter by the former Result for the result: 1.10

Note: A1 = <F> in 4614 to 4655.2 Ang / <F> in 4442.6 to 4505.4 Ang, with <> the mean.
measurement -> 1.1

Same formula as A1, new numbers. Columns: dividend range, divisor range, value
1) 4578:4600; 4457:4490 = 1.12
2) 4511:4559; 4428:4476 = 1.07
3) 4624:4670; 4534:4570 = 1.05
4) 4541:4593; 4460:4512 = 1.07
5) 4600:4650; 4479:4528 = 1.04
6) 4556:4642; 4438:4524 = 1.09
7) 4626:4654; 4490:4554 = 1.04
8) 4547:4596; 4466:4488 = 1.13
